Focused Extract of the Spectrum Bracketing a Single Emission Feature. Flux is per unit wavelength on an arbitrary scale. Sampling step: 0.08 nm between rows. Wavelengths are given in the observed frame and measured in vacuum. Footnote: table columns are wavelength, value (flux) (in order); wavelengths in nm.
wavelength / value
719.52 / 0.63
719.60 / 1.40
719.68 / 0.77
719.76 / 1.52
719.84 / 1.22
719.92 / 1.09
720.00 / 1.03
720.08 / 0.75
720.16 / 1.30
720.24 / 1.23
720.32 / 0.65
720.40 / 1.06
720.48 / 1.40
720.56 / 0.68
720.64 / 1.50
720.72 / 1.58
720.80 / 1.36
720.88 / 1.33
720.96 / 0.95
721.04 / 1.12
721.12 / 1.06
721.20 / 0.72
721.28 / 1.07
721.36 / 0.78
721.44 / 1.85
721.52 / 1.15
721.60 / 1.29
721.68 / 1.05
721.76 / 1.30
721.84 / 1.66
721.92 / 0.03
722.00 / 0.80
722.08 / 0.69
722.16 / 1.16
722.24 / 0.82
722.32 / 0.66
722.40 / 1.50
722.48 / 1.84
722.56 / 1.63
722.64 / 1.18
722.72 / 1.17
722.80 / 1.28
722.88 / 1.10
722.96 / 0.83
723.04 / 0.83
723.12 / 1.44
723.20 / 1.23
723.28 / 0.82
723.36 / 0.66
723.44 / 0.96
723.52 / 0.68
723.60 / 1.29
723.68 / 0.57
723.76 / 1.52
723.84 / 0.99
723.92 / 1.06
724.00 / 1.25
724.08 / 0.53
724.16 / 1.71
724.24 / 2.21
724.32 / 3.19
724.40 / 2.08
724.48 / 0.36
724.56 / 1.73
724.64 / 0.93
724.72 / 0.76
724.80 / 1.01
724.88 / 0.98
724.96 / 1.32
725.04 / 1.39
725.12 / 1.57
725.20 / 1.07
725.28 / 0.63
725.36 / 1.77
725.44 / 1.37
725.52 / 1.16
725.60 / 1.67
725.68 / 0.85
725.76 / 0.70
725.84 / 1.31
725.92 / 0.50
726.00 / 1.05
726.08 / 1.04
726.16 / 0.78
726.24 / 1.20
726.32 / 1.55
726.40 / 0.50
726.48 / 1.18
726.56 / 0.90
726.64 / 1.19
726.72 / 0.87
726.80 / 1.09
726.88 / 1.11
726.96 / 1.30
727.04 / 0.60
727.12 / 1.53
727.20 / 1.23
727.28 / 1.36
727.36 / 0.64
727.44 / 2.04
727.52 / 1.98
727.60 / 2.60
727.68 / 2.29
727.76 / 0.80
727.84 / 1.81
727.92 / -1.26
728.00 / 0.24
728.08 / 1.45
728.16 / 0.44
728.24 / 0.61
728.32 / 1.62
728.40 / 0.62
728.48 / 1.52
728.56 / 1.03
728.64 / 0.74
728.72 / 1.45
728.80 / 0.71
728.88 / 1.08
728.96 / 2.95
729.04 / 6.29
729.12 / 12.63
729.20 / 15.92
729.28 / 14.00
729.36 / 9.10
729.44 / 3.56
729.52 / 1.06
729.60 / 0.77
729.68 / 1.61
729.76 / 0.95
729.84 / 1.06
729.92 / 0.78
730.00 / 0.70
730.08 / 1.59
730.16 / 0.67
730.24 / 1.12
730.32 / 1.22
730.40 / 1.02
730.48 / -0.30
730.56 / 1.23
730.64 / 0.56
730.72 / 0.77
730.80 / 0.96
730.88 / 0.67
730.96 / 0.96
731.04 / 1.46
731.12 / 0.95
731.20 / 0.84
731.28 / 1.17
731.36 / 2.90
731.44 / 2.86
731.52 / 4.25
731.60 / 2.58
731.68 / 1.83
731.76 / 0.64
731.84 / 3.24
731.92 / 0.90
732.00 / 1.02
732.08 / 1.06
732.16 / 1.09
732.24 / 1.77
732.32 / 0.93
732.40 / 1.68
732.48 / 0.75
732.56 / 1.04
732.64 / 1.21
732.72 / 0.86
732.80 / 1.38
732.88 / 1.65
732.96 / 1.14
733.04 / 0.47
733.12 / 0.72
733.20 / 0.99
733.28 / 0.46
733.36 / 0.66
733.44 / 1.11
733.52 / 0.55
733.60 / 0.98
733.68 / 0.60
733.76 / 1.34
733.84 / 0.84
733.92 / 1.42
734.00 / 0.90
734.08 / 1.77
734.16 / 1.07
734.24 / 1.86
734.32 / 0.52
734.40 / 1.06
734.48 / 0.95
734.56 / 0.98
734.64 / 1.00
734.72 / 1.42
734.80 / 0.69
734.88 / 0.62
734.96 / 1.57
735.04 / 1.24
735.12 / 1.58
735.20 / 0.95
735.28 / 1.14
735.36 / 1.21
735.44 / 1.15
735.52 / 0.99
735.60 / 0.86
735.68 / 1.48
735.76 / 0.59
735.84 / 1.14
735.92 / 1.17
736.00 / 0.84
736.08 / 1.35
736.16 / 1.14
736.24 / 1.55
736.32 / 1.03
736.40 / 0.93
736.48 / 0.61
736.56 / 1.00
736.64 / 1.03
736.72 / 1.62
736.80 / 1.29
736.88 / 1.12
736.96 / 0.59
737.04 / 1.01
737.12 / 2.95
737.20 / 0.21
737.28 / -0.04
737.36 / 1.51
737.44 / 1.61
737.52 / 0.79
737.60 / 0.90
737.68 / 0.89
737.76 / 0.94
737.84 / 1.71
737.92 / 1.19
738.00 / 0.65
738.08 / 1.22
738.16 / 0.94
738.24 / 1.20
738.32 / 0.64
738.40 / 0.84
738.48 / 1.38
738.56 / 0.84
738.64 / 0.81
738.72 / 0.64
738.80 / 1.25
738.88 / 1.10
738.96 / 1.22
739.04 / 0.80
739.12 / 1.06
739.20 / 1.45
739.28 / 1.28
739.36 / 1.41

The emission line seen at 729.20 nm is H-alpha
